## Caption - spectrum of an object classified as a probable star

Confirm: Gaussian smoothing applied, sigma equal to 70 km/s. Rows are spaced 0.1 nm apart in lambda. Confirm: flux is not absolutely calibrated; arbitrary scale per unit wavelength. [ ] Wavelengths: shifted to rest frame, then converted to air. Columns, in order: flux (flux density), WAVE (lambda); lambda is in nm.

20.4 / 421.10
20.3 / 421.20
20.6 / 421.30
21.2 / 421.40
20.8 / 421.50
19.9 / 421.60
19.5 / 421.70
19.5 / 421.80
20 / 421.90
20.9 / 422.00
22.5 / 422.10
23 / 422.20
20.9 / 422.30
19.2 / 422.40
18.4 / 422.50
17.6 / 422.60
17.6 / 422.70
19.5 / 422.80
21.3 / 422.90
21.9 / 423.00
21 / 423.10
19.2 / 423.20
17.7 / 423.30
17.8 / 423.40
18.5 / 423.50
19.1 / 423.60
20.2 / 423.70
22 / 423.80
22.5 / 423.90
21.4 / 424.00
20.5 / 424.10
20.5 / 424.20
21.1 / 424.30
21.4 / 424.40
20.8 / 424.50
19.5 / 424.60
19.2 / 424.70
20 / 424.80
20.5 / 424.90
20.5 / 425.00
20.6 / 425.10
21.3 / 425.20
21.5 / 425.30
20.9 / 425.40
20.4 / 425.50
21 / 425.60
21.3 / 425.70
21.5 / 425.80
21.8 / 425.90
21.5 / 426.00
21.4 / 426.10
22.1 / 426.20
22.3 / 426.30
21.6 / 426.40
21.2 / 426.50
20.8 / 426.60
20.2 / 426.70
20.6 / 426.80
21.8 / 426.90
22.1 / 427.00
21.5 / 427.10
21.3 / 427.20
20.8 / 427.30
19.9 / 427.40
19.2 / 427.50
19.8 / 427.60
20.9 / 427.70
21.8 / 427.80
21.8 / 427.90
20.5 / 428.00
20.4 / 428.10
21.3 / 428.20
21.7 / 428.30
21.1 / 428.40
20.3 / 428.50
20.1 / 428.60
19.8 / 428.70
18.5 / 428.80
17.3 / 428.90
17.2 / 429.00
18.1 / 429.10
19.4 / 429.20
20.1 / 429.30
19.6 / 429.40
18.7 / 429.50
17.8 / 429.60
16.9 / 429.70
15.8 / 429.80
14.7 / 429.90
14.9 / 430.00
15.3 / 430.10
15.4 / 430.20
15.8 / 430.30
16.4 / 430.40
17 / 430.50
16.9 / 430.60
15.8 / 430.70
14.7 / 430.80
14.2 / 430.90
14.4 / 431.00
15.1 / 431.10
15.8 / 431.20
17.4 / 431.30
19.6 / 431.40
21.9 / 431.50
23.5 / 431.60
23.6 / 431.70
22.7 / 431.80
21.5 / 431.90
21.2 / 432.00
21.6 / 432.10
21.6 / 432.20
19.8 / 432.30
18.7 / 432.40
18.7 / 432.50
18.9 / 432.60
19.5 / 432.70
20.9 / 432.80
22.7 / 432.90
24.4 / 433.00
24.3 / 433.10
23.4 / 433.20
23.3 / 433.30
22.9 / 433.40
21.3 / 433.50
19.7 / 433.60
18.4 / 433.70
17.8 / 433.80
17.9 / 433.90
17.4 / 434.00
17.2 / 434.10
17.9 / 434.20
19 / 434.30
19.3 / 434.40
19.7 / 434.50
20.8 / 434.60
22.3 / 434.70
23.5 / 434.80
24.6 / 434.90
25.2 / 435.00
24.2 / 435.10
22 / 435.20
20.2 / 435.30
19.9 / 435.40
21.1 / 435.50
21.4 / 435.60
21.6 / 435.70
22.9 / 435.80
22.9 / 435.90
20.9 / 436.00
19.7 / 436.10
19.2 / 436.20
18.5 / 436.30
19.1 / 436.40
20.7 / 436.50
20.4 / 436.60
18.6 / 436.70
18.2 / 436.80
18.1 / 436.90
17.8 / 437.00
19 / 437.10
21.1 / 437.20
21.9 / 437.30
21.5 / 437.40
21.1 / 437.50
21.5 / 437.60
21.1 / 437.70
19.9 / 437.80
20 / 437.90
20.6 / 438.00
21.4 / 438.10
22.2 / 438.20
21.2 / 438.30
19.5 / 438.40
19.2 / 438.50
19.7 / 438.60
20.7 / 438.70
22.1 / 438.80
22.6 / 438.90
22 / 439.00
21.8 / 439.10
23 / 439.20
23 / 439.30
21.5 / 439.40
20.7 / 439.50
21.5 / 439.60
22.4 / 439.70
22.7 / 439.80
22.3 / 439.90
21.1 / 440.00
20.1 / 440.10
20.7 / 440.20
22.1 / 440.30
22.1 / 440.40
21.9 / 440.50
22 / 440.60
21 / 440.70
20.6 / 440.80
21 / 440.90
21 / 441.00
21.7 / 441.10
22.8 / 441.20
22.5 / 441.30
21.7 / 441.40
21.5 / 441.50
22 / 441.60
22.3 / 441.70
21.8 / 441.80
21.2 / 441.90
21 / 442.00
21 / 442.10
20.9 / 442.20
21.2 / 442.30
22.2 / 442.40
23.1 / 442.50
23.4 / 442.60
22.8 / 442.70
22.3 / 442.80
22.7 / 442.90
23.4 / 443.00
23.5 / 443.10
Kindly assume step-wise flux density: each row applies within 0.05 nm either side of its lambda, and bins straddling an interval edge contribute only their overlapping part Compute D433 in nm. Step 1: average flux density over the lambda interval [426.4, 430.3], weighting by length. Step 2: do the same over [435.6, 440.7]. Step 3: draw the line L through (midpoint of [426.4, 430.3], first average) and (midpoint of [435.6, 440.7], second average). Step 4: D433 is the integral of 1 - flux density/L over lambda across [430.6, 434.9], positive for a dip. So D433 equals 0.05 nm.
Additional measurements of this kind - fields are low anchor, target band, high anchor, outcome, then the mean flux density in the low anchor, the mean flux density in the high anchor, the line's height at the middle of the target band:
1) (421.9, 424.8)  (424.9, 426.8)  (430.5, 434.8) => -0.107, 20.2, 19.7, 20.1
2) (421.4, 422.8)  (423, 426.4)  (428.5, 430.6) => -0.276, 20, 17.5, 19.1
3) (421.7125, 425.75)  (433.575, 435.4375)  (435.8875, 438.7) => -0.018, 20.3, 20.2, 20.2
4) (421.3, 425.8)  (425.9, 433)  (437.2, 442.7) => 0.448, 20.3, 21.5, 20.8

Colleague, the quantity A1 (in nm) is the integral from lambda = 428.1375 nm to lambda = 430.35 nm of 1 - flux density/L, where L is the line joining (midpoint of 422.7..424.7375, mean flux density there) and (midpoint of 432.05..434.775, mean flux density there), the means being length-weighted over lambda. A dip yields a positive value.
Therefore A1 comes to 0.23 nm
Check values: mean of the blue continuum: 20.2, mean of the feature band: 18.2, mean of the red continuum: 20.4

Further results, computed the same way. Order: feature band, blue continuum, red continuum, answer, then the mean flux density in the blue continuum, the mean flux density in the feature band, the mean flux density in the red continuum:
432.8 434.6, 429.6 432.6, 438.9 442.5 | -0.138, 18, 20.4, 21.7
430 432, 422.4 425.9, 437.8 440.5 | 0.290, 20.2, 17.8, 21.4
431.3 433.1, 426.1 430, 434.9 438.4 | -0.077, 19.9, 21.2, 20.8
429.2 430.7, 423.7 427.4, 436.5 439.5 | 0.292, 21.1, 16.9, 20.7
